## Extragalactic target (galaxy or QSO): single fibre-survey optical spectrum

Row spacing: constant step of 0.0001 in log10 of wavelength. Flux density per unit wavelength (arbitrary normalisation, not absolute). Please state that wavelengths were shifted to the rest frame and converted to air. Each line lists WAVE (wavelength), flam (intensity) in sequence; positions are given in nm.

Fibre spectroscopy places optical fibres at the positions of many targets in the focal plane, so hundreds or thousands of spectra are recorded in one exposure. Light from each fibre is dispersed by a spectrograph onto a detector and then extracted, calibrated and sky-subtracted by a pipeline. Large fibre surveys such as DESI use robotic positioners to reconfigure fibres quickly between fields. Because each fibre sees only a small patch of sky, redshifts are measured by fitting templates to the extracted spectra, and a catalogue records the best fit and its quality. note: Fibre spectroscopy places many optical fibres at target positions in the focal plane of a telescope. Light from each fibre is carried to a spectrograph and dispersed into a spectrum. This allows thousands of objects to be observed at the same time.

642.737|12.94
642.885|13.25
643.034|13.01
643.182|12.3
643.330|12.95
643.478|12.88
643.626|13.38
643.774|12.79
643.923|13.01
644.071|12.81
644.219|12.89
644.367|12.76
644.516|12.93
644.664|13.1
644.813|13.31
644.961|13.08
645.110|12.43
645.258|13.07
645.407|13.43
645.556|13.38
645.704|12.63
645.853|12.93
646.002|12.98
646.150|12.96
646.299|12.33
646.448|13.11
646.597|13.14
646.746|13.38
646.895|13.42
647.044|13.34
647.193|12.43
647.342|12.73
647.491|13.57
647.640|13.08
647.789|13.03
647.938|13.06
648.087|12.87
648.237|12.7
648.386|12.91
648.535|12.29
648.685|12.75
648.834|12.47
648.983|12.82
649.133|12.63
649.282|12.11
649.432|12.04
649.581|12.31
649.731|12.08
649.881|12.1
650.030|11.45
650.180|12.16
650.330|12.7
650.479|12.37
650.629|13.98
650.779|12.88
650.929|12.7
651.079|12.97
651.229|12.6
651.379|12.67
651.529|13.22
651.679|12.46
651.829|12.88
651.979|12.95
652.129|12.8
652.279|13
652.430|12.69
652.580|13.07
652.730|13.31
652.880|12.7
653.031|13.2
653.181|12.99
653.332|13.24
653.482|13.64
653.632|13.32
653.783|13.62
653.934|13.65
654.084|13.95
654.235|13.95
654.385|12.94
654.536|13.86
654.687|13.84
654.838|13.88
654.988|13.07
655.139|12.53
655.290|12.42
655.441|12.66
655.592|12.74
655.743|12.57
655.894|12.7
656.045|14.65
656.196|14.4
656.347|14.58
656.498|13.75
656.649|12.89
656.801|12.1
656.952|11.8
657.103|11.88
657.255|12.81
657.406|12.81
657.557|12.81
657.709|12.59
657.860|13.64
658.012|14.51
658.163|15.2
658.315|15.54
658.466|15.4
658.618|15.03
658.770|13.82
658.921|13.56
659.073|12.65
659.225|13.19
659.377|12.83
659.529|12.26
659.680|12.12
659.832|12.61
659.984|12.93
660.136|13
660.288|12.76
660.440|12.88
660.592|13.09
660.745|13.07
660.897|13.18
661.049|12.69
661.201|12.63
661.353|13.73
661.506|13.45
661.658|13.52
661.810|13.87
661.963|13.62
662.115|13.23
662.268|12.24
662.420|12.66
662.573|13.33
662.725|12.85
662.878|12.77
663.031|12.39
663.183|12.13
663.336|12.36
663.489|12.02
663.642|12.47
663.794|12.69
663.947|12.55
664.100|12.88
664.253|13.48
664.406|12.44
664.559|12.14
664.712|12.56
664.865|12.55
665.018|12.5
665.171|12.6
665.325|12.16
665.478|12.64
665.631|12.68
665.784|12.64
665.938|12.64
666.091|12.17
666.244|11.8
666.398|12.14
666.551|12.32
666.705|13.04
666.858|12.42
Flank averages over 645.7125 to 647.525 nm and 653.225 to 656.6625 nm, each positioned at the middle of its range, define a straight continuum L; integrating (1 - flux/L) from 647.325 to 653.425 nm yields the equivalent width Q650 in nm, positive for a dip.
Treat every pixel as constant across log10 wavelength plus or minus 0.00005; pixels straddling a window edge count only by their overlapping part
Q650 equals 0.21 nm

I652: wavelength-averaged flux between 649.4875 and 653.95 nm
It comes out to 12.8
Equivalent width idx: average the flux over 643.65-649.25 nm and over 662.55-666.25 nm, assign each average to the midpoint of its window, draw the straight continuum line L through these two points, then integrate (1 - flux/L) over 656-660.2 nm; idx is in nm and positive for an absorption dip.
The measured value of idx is -0.24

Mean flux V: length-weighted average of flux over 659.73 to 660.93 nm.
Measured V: 12.9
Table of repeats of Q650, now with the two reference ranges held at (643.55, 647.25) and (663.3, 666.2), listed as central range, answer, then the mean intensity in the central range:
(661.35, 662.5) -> -0.06 nm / 13.3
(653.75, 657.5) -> -0.13 nm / 13.2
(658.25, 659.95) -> -0.11 nm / 13.5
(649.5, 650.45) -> 0.06 nm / 12.2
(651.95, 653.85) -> -0.04 nm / 13.1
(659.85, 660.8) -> -0.02 nm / 12.9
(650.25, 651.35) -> 0.00 nm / 12.9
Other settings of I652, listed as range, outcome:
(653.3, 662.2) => 13.3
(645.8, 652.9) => 12.8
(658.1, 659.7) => 13.8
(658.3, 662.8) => 13.2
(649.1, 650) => 12.2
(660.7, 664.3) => 12.9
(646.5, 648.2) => 13.1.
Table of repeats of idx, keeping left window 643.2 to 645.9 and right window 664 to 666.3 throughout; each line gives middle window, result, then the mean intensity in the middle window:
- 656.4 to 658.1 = -0.028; 12.9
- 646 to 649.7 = 0.028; 12.8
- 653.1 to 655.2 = -0.115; 13.5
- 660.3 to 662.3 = -0.089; 13.2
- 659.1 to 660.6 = -0.012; 12.8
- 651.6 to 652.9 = -0.007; 12.9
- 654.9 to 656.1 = -0.015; 12.9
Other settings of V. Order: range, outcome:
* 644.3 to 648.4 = 13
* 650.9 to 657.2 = 13.1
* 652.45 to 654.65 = 13.4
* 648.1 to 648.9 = 12.6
